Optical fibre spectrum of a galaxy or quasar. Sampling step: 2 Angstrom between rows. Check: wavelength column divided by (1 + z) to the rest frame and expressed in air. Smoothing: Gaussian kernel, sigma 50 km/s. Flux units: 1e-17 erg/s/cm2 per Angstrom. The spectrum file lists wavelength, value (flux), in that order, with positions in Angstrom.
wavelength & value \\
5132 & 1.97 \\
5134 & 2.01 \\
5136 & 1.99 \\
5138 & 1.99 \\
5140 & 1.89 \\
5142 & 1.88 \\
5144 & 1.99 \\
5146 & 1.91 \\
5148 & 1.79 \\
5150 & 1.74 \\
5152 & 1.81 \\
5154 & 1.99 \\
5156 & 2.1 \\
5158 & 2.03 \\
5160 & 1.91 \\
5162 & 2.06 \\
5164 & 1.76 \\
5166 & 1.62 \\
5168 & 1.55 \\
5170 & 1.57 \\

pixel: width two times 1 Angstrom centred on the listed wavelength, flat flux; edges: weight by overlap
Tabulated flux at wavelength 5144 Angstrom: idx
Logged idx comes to 1.99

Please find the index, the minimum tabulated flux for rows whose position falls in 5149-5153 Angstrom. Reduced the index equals 1.74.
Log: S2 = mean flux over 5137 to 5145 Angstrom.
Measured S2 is 1.94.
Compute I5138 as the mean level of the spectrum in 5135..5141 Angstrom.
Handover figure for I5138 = 1.96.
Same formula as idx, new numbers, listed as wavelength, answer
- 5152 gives 1.81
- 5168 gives 1.55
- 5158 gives 2.03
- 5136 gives 1.99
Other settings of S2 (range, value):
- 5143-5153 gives 1.85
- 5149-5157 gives 1.91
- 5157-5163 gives 2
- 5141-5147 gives 1.93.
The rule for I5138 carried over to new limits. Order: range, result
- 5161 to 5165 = 1.91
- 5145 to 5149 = 1.85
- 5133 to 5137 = 2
